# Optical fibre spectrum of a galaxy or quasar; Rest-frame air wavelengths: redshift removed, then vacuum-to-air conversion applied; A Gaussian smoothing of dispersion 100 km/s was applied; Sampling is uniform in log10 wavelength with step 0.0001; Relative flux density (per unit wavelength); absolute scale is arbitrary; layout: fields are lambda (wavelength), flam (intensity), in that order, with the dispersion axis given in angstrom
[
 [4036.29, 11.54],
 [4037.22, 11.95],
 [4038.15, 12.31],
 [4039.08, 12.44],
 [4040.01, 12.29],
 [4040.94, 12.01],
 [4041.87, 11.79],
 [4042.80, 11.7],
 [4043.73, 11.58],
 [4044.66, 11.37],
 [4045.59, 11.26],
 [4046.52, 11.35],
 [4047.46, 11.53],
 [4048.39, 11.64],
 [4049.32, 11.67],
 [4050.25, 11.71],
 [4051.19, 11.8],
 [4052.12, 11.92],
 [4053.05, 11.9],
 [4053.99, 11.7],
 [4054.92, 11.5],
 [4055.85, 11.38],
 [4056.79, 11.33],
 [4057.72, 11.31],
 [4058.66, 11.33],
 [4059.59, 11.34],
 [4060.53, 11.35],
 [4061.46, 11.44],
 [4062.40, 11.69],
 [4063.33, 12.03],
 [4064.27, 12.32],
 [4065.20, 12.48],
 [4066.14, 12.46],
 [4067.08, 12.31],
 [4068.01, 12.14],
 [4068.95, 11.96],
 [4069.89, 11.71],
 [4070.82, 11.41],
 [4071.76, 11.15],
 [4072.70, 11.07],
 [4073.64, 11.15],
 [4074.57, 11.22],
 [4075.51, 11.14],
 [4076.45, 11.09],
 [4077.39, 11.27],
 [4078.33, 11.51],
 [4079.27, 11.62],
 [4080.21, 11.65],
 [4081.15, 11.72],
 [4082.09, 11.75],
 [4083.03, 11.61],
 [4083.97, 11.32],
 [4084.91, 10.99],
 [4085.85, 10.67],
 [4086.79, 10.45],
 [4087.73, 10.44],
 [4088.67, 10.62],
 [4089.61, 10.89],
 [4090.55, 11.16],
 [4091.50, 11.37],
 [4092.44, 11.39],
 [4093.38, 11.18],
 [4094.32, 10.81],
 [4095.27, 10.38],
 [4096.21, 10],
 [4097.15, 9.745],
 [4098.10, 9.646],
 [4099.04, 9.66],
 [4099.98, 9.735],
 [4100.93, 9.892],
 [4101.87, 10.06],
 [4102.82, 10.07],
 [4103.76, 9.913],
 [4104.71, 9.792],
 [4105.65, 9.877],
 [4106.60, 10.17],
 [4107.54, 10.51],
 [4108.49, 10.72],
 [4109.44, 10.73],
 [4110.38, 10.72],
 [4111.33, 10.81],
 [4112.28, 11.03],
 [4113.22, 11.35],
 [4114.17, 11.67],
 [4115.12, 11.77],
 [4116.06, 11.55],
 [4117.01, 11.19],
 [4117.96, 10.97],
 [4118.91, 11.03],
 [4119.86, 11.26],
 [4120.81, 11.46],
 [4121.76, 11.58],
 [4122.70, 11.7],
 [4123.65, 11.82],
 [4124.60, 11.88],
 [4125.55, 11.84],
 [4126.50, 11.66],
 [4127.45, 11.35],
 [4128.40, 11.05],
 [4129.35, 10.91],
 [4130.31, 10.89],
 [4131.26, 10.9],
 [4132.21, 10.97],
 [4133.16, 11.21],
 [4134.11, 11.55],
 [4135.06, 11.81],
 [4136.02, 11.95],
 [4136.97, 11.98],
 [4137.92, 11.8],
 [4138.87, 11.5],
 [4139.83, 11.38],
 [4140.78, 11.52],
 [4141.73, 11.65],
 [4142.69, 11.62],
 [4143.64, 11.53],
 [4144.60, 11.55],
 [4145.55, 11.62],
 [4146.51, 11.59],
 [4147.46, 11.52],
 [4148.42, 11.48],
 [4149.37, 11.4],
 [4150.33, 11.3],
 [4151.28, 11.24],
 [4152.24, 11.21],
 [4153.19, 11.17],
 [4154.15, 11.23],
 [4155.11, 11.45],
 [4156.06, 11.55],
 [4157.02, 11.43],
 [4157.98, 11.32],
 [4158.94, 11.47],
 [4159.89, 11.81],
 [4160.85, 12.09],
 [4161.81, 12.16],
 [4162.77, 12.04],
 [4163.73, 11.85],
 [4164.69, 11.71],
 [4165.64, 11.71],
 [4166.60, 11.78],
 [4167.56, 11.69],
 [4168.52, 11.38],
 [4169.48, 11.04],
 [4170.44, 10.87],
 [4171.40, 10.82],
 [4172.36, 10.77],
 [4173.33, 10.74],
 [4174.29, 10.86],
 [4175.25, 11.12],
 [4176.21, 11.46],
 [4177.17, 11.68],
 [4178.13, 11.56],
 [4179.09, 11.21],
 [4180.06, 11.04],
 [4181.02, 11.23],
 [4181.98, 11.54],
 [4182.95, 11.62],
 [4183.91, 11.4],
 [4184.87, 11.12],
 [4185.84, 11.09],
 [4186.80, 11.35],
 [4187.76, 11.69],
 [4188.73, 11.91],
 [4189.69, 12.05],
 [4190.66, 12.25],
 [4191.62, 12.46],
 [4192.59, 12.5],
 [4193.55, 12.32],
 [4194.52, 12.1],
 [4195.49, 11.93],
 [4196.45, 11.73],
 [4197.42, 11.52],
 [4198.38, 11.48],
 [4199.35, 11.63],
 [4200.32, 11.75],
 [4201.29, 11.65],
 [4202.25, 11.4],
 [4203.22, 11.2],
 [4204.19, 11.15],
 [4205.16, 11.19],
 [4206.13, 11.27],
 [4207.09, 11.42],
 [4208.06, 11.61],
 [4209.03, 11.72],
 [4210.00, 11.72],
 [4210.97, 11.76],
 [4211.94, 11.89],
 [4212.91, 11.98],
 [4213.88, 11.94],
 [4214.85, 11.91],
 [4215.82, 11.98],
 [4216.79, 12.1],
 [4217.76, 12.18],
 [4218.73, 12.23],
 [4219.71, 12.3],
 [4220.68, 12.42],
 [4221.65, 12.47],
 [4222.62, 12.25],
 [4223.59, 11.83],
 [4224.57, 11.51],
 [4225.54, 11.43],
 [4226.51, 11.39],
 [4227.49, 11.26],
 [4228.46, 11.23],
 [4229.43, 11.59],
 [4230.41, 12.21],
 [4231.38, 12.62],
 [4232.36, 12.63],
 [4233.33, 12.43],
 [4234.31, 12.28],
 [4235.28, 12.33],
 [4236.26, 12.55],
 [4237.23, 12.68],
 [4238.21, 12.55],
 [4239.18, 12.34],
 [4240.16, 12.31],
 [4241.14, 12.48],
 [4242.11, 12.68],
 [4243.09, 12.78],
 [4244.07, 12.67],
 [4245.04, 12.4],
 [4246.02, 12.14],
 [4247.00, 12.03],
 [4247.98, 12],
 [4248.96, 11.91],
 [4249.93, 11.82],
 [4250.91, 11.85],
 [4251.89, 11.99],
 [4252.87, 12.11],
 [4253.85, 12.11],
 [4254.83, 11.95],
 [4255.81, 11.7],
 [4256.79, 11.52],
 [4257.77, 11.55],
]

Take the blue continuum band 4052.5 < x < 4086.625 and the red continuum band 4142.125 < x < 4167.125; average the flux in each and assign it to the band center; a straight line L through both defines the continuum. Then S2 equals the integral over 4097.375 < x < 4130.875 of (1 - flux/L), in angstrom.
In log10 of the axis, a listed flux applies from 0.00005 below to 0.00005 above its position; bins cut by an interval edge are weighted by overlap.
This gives 2.0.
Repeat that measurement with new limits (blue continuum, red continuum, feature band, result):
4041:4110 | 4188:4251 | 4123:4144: 0.01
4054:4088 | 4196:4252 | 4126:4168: 0.76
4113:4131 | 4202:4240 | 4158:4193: 0.49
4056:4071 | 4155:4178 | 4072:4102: 2.18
